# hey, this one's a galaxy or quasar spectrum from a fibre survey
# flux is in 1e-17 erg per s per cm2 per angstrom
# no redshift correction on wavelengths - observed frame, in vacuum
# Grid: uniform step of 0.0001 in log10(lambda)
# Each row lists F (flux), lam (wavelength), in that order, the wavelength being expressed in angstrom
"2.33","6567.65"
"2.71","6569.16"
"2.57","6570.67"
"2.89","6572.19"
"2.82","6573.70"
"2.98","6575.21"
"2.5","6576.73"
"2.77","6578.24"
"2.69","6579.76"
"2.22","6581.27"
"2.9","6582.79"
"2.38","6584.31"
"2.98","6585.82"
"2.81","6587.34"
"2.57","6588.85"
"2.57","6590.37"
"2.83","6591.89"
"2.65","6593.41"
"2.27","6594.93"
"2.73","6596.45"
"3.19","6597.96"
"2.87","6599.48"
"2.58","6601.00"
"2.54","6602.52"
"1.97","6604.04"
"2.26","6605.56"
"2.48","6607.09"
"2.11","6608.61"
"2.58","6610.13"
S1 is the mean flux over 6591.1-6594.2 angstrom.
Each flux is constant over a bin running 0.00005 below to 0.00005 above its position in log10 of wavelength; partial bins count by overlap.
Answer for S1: 2.73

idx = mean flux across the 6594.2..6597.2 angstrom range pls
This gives 2.5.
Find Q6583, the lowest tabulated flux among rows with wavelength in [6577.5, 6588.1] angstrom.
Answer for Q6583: 2.22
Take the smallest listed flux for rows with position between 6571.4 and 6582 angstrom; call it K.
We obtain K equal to 2.22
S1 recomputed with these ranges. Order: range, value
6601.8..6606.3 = 2.25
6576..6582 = 2.55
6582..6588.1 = 2.77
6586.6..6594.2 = 2.68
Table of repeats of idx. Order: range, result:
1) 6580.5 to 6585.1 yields 2.51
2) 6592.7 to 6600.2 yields 2.74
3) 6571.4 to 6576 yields 2.89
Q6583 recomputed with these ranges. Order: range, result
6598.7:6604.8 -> 1.97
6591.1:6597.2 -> 2.27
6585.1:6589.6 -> 2.57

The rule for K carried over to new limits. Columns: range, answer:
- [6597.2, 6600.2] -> 2.87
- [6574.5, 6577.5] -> 2.5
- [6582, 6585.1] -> 2.38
